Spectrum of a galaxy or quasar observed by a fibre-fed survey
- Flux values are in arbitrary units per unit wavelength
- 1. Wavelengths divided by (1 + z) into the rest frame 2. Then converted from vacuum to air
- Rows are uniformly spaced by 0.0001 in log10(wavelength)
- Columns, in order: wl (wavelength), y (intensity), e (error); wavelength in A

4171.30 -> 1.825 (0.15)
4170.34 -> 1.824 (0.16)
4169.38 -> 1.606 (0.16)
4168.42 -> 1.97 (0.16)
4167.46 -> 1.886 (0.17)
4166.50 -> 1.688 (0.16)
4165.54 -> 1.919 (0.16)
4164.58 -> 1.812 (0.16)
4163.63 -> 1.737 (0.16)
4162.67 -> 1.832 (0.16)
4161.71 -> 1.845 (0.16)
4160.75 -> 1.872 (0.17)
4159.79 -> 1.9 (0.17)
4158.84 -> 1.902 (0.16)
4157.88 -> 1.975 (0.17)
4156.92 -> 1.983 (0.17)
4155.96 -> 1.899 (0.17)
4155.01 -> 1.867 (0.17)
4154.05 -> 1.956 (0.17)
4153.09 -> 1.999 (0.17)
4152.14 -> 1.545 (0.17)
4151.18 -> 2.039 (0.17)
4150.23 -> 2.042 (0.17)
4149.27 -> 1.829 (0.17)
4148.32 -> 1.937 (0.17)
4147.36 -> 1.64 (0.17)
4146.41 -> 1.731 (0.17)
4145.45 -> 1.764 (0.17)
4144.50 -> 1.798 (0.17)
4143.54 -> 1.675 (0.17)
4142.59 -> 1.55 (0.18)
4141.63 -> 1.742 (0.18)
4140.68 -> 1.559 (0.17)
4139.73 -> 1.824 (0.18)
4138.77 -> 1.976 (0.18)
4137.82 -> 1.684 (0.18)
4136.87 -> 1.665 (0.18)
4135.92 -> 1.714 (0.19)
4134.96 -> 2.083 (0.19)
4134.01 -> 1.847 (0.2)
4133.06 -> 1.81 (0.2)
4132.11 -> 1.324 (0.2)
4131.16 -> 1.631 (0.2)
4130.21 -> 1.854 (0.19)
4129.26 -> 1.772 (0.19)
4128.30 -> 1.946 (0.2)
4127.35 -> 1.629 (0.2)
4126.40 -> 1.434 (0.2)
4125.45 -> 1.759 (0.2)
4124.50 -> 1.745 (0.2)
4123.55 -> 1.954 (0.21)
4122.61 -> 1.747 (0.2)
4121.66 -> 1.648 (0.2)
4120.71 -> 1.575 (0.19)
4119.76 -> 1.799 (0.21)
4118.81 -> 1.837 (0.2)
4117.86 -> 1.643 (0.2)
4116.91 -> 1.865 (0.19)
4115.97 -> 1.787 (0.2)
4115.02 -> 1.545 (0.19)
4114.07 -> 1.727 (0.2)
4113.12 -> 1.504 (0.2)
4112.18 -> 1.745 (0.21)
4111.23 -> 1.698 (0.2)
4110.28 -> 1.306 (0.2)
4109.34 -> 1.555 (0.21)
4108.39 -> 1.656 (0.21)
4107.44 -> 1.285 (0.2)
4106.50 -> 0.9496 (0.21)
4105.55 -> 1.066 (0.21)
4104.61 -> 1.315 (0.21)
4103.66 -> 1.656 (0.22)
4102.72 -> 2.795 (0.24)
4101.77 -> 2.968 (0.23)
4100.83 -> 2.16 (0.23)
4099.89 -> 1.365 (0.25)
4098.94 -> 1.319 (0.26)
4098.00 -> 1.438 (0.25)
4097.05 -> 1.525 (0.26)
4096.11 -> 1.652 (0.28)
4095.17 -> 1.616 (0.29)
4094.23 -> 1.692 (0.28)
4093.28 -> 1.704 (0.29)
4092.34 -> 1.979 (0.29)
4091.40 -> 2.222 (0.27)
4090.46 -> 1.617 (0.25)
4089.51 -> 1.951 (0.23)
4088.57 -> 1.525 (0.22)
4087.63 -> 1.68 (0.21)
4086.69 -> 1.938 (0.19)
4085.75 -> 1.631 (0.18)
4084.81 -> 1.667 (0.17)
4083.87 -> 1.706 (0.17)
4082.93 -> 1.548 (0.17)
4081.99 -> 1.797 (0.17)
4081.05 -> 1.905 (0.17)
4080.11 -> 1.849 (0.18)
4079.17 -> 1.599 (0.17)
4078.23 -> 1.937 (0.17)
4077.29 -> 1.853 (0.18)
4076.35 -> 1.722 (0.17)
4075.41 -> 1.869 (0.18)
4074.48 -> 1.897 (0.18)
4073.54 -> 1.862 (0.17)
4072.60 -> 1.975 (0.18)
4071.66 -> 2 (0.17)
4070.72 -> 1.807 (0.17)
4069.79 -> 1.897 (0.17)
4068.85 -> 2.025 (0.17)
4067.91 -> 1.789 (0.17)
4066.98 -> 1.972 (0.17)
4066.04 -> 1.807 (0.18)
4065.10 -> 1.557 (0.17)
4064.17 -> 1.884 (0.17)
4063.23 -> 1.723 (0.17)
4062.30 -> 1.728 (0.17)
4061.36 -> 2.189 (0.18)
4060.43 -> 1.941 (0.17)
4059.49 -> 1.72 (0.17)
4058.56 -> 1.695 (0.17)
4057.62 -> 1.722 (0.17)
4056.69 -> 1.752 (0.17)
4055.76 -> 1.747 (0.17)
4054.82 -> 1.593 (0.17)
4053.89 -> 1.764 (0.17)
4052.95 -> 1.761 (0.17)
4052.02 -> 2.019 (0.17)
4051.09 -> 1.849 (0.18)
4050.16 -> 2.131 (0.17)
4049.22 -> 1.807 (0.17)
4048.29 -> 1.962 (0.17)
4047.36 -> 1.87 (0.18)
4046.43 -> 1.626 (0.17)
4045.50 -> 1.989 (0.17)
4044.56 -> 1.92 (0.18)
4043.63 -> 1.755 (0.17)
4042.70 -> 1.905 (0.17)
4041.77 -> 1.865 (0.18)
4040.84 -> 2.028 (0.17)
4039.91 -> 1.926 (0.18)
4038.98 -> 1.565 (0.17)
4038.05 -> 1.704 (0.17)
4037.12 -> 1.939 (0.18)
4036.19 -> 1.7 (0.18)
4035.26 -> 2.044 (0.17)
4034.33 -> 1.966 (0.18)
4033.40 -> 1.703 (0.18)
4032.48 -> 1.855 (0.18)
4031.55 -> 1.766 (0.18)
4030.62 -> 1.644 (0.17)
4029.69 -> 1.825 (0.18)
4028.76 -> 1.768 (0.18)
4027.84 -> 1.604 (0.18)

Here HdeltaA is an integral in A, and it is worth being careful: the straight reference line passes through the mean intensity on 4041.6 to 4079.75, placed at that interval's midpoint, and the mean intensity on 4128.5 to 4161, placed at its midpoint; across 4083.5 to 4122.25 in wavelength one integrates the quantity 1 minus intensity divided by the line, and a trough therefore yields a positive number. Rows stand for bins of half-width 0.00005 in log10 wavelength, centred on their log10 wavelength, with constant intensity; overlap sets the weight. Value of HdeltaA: 2.8 A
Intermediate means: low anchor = 1.84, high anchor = 1.81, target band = 1.69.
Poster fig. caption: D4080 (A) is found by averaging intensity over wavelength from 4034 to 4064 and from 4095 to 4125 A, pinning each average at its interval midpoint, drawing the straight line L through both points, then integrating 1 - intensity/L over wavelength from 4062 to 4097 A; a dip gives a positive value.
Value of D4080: -0.8 A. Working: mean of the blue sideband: 1.84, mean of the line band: 1.8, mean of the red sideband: 1.67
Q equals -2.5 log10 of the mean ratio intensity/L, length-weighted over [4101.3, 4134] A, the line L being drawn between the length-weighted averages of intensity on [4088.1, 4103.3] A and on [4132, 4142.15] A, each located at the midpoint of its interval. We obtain 0.07 mag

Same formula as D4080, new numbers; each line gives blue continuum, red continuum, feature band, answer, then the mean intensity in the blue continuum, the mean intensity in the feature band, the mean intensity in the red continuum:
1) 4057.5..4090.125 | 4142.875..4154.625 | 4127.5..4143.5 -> 0.7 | 1.81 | 1.74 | 1.83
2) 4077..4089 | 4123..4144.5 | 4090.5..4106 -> -0.3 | 1.74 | 1.78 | 1.74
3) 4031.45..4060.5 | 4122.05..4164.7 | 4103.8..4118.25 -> 2.4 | 1.83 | 1.51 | 1.8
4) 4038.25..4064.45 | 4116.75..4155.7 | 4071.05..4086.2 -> 0.1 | 1.84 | 1.8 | 1.77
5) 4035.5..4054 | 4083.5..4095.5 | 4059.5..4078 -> -0.6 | 1.86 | 1.87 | 1.77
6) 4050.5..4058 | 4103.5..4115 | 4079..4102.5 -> -3.2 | 1.78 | 1.78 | 1.45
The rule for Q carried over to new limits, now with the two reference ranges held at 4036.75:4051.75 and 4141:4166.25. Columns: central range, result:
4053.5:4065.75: 0.05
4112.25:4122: 0.09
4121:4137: 0.06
